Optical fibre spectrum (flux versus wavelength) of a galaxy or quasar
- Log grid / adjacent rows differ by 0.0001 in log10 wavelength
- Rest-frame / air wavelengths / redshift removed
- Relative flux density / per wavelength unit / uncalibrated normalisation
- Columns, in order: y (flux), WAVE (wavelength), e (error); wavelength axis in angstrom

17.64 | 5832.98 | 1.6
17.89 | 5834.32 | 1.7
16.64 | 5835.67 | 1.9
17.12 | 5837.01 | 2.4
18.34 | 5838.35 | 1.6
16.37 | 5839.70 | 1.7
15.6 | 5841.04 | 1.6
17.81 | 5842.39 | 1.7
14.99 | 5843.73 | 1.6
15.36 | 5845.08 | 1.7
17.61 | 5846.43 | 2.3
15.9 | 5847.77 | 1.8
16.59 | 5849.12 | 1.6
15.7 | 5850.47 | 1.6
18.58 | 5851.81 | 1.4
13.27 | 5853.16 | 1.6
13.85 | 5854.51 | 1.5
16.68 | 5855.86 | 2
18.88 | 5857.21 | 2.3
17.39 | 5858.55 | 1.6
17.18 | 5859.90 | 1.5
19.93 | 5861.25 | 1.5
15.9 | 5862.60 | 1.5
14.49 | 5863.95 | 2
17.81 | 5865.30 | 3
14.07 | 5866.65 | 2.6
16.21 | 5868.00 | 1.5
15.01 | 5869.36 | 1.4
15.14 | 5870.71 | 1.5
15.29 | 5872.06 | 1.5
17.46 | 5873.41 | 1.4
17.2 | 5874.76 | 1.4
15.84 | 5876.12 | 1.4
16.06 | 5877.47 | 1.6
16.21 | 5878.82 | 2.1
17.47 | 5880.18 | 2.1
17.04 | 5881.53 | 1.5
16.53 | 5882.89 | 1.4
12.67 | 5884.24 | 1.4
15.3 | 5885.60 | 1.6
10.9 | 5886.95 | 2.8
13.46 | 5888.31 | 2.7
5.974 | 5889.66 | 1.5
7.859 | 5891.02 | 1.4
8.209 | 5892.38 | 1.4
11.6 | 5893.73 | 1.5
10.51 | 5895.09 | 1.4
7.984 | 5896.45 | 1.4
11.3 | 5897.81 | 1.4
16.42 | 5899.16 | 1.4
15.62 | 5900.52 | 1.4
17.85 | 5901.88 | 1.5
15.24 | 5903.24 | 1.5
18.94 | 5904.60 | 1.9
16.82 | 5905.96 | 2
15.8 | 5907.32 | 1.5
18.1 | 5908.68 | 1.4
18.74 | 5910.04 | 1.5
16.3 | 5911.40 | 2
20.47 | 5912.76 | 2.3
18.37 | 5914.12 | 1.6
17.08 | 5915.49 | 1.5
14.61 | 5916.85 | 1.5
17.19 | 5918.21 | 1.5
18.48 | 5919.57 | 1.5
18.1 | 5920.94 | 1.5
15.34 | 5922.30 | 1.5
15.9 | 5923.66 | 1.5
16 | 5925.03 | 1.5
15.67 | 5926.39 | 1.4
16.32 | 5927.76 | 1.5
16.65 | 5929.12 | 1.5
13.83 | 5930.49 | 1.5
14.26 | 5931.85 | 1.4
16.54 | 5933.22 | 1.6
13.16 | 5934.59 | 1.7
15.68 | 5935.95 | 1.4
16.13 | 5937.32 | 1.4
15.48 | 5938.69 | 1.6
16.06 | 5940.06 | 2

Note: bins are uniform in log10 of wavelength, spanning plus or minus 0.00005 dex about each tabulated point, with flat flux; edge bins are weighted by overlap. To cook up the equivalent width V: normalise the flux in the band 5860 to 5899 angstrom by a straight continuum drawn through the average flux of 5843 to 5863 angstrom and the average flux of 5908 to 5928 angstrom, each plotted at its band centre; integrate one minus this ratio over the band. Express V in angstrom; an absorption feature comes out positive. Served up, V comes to 6.1 angstrom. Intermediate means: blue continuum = 16.5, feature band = 14.1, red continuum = 17.1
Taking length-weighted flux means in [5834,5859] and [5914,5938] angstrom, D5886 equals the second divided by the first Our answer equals 1.0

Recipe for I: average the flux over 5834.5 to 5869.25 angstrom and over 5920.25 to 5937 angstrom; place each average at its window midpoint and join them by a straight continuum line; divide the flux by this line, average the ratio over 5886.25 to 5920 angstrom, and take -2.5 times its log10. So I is 0.10 mag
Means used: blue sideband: 16.5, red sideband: 15.6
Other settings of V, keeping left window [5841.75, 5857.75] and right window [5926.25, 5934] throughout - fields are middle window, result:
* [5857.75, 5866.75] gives -0.4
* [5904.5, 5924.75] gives -2.1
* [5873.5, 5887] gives 0.1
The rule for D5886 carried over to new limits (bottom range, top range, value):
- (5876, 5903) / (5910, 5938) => 1.24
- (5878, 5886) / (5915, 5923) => 1.06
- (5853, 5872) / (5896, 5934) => 1.00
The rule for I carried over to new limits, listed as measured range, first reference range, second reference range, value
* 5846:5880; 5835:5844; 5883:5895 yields -0.171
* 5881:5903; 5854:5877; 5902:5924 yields 0.328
